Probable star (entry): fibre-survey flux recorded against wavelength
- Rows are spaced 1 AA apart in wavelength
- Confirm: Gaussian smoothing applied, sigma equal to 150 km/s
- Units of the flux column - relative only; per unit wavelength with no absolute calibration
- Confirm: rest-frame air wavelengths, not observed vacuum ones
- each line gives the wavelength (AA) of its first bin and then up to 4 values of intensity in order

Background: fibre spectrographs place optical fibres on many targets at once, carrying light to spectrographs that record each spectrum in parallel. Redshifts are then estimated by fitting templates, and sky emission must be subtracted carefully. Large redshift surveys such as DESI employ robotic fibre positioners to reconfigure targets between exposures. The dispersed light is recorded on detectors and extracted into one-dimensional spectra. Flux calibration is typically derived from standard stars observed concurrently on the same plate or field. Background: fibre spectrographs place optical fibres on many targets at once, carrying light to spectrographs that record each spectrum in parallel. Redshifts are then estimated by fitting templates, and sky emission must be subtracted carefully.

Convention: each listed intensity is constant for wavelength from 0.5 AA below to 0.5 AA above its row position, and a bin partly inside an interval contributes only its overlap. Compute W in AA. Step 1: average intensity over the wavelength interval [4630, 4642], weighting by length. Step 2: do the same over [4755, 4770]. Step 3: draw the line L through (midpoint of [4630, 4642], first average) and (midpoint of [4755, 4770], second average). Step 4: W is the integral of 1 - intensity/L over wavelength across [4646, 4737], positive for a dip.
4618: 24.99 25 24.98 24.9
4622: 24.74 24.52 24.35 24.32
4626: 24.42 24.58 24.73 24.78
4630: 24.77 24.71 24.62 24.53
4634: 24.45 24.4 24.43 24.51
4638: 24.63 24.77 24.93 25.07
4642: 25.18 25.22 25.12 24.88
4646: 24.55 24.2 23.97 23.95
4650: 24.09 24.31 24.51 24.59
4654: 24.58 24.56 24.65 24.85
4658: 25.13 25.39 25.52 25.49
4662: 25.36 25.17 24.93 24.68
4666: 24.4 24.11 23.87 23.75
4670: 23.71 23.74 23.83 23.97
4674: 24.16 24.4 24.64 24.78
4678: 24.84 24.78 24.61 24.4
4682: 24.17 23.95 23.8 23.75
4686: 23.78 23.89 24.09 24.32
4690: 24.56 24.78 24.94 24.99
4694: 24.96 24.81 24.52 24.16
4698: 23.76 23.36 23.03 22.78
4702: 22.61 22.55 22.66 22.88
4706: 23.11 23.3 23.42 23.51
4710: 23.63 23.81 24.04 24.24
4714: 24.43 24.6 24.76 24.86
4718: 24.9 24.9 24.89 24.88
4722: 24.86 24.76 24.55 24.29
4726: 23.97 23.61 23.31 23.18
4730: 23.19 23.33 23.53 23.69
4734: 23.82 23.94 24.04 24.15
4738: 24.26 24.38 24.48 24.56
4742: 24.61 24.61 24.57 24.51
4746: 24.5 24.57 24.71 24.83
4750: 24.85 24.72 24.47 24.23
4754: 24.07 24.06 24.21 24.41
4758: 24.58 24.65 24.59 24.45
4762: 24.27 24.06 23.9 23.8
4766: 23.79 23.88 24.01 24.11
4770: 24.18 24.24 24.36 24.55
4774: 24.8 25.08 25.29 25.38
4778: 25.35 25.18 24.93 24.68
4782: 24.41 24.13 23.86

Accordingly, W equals 1.0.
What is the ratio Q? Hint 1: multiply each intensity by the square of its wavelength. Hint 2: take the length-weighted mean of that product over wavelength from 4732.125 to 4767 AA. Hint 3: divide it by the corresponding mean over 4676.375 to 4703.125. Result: 1.0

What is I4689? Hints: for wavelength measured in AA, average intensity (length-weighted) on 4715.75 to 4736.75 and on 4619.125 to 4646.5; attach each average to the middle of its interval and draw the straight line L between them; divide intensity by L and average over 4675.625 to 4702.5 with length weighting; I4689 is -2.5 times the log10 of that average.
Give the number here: 0.008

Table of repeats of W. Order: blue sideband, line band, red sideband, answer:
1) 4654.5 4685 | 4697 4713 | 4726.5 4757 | 0.69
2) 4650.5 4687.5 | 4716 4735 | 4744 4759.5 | 0.26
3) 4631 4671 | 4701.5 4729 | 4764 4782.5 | 0.70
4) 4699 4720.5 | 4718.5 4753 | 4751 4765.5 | -0.35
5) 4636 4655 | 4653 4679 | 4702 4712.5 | -0.46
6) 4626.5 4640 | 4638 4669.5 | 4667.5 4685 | -0.37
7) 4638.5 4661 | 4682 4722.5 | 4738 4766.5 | 0.89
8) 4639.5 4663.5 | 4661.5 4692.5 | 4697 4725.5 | 0.12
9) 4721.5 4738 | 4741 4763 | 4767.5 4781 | -0.16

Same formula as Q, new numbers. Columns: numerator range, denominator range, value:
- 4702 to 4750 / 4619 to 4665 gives 1.01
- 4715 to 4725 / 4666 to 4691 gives 1.04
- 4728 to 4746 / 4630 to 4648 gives 1.02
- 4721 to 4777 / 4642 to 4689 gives 1.03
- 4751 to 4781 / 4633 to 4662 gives 1.04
